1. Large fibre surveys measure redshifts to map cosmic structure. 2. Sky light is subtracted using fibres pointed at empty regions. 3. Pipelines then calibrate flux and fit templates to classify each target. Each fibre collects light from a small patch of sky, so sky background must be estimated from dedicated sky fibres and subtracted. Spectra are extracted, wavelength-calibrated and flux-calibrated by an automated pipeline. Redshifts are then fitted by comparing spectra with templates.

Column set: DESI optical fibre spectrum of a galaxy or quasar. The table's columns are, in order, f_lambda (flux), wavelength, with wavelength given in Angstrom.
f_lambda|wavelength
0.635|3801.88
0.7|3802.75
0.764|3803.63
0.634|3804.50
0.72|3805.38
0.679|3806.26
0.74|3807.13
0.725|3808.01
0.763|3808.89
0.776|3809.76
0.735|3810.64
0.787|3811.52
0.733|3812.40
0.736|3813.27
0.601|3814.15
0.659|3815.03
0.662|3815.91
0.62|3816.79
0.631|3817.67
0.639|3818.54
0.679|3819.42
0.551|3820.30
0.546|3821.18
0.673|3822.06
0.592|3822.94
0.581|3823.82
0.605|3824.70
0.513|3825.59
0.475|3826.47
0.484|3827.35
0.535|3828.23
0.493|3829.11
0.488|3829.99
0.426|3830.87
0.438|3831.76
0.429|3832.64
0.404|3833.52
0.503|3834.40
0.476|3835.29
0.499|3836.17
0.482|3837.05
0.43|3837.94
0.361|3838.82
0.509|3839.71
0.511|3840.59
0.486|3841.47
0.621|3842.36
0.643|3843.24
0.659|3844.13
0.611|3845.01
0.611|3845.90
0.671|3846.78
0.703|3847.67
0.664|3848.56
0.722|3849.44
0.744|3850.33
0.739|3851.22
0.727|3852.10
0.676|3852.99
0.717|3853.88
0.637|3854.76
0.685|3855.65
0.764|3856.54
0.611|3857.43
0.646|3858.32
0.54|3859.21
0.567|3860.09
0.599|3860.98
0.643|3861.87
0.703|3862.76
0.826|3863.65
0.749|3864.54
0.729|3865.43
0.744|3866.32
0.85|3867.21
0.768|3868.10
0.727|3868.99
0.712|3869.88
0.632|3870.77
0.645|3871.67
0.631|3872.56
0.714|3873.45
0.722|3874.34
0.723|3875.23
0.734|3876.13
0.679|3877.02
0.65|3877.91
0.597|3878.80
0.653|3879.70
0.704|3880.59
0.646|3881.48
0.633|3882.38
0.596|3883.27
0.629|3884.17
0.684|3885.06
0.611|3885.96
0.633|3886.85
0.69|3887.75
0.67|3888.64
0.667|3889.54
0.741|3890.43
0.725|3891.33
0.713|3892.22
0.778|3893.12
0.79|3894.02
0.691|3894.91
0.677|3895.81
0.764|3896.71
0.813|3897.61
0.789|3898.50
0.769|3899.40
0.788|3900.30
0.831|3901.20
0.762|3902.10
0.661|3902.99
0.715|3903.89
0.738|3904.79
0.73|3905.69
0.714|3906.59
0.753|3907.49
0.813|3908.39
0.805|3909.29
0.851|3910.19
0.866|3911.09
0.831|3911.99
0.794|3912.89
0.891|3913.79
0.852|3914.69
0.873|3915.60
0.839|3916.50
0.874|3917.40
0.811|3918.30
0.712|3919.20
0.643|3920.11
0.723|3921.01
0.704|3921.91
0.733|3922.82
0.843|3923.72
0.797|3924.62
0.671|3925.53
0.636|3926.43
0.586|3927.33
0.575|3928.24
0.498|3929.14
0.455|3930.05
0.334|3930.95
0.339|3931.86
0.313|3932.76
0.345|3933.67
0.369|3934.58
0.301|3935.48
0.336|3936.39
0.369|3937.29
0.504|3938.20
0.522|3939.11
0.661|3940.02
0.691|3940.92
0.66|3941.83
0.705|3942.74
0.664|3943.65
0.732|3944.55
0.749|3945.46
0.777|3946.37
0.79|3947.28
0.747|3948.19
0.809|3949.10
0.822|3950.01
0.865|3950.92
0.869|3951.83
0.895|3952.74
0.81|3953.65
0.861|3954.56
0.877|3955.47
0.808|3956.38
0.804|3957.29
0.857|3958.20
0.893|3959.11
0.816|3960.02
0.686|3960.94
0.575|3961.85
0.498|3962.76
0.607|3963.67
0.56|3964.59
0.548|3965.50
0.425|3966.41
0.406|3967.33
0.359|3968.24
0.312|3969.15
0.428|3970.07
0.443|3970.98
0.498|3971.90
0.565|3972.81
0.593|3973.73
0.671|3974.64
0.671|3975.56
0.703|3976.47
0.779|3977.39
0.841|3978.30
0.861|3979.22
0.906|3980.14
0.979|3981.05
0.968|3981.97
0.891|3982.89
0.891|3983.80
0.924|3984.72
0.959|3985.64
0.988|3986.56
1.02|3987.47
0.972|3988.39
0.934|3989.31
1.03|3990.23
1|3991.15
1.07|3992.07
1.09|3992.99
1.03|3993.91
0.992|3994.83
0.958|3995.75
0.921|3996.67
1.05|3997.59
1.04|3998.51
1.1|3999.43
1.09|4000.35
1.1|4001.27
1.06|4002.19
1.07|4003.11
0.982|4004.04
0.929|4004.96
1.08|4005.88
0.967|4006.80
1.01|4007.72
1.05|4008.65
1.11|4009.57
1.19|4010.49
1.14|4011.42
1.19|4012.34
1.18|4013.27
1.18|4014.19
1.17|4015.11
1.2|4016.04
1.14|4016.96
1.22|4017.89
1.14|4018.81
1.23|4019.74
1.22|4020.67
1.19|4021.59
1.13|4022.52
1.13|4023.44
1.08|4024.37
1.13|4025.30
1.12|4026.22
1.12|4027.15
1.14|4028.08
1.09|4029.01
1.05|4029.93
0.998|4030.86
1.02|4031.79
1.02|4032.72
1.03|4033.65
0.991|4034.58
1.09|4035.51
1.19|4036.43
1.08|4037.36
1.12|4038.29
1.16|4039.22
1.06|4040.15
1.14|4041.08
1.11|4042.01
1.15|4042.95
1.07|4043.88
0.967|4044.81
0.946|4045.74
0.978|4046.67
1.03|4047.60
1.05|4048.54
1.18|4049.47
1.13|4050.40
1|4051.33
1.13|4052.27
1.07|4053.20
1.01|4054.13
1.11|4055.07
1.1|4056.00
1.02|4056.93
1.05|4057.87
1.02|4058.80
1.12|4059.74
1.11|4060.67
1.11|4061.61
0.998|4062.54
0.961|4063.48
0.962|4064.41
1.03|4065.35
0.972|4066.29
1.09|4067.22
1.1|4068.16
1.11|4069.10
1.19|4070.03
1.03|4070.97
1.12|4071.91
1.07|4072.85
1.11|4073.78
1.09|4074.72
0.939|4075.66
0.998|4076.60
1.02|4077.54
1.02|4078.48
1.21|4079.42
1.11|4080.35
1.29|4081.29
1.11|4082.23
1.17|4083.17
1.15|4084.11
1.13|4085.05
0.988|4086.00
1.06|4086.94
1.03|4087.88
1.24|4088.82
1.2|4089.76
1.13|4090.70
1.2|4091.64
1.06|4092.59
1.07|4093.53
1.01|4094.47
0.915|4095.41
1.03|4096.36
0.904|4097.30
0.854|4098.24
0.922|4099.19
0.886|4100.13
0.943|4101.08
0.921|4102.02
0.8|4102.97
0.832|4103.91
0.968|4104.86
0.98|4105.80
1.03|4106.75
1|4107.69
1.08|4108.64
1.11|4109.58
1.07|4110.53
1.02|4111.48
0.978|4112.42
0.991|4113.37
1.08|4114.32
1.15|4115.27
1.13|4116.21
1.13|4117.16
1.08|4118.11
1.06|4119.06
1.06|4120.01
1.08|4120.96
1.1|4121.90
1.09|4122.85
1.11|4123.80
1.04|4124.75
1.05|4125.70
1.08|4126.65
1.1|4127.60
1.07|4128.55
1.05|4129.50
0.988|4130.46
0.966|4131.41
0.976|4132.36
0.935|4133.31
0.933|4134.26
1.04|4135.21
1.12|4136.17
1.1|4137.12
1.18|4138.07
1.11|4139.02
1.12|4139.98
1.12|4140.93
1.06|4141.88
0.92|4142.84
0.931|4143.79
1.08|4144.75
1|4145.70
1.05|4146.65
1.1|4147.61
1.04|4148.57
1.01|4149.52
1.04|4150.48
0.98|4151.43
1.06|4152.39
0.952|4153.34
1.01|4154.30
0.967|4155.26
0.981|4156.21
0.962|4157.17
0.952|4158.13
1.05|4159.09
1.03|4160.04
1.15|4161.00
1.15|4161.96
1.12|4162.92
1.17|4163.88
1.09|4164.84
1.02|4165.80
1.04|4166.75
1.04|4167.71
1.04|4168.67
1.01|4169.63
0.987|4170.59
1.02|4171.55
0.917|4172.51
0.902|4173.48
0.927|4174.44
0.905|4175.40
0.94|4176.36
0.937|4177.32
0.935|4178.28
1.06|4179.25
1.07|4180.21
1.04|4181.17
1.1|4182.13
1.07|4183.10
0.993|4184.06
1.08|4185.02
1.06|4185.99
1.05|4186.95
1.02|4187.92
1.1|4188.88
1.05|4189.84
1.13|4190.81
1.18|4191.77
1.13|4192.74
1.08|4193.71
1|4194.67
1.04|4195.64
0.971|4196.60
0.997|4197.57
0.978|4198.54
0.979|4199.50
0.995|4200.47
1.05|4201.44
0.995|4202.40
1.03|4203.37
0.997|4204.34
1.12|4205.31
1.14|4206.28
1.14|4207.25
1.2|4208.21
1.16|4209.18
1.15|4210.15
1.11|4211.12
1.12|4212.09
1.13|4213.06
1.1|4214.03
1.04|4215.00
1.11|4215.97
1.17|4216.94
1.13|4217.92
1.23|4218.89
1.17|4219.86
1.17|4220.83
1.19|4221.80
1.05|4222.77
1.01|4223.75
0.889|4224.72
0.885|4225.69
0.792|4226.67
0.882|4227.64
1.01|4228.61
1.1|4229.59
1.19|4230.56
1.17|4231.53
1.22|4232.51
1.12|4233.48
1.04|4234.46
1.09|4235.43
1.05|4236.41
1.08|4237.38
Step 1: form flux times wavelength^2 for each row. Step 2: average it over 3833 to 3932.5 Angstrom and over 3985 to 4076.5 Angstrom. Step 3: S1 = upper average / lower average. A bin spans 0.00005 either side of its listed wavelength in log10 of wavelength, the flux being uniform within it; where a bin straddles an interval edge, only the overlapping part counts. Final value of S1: 1.7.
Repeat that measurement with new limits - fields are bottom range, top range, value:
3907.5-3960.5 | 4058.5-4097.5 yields 1.65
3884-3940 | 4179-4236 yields 1.84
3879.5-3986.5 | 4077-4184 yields 1.65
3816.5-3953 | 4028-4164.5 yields 1.78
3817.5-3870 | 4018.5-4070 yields 1.97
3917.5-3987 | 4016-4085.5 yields 1.70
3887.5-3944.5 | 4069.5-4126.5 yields 1.70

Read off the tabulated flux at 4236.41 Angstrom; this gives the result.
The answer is 1.05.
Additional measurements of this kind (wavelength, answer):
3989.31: 0.934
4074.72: 1.09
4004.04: 0.982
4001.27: 1.1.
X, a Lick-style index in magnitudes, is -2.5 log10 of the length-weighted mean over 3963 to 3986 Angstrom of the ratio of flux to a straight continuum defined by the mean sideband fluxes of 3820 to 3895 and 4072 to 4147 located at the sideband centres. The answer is 0.230 mag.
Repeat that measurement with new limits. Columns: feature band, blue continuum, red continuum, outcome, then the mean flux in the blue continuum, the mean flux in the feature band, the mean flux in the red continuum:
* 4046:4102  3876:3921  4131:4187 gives -0.140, 0.738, 1.06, 1.03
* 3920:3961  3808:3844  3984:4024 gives 0.331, 0.572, 0.662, 1.07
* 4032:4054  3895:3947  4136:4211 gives -0.247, 0.676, 1.07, 1.04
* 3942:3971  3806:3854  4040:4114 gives 0.197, 0.602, 0.691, 1.05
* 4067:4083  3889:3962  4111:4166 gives -0.157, 0.71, 1.1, 1.05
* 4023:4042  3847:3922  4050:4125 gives -0.133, 0.721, 1.09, 1.05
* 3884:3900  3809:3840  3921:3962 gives -0.154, 0.566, 0.715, 0.661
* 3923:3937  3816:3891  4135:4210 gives 0.407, 0.624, 0.497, 1.04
